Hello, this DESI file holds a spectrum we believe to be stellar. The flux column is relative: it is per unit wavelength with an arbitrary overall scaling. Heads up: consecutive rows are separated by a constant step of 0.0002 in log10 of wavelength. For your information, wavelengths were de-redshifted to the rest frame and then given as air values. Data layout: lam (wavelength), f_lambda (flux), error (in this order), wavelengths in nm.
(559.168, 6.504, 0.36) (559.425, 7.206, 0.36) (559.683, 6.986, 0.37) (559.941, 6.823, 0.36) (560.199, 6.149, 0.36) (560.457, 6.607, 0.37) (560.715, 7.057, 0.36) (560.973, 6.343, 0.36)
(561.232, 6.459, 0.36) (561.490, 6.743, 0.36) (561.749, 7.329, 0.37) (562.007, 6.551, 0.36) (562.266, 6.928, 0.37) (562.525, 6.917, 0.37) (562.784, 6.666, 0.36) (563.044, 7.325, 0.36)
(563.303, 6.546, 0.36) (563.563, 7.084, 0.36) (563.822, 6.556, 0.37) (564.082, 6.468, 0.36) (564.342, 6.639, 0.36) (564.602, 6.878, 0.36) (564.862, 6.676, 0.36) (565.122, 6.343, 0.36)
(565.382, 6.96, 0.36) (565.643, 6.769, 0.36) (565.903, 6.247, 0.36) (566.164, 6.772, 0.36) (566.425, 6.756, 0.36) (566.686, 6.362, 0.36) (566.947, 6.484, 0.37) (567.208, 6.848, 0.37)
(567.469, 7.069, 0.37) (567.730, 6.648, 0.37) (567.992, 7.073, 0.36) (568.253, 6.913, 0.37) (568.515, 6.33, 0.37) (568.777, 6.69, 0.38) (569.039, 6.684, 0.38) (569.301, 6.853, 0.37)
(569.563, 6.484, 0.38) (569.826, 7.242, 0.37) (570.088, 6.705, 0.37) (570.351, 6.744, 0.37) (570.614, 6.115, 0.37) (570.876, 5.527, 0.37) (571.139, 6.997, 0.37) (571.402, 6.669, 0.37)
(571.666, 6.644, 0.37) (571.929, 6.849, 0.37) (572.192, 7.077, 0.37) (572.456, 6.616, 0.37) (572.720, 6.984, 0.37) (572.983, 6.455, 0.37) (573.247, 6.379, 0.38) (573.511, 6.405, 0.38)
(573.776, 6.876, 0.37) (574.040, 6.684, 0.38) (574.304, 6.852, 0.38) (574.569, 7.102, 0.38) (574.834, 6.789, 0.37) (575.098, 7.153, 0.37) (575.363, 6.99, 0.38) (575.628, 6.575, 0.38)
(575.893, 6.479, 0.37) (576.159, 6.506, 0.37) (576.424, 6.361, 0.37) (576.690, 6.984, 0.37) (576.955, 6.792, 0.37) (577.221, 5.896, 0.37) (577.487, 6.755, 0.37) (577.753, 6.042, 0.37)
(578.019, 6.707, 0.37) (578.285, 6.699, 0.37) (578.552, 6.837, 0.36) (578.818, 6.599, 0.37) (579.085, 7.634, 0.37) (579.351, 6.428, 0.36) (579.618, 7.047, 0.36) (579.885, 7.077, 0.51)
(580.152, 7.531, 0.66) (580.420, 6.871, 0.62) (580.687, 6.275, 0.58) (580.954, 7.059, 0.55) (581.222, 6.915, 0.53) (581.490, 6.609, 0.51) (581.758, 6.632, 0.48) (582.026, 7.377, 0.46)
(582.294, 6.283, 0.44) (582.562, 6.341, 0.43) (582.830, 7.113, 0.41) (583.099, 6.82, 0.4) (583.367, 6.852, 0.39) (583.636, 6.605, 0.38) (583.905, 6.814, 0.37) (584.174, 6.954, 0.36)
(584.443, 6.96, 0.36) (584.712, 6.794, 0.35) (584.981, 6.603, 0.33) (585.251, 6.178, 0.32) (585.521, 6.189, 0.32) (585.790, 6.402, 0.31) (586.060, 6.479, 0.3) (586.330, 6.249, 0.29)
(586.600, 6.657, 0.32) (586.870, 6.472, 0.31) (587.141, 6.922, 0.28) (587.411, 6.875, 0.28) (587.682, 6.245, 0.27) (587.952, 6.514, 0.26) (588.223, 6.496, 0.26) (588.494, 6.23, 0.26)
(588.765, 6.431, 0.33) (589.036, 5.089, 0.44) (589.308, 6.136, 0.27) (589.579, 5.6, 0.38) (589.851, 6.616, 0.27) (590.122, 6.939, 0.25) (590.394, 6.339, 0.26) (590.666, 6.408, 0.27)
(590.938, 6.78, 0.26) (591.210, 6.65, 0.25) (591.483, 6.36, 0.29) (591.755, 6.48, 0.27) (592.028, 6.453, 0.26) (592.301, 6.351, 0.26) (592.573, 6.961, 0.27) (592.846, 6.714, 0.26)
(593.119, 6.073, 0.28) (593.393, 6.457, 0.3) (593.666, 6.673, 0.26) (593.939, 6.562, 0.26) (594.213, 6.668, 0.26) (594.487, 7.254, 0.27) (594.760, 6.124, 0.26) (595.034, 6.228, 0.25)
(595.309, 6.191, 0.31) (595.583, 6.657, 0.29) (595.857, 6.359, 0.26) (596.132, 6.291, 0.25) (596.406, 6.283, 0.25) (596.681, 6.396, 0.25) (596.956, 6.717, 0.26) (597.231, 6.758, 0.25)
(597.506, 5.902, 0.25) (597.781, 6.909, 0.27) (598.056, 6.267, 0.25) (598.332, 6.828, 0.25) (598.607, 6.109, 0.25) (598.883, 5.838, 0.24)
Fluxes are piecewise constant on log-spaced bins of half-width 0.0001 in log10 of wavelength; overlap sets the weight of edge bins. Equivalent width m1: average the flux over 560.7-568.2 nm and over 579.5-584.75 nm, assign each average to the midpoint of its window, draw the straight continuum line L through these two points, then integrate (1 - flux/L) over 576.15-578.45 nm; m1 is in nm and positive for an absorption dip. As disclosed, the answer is 0.10 nm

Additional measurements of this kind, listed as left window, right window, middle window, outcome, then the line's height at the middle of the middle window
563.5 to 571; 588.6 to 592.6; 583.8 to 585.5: -0.07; 6.43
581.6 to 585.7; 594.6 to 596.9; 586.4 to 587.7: -0.01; 6.6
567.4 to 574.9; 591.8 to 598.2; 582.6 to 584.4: -0.07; 6.59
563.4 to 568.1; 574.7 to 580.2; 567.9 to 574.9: 0.03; 6.72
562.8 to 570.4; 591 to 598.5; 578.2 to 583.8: -0.19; 6.61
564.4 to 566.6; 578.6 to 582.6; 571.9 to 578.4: 0.11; 6.79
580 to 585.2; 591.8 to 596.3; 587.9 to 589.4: 0.12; 6.64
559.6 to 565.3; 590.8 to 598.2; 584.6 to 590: 0.16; 6.55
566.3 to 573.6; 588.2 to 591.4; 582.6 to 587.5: -0.20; 6.39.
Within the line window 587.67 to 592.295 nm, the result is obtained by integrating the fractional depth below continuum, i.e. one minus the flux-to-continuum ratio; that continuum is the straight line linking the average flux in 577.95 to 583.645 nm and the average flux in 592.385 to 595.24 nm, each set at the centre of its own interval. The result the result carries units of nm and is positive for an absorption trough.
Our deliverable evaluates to 0.21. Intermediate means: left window 6.84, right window 6.56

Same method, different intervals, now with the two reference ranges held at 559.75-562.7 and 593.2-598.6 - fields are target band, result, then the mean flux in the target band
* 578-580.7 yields -0.129 nm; 6.92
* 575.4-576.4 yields 0.012 nm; 6.55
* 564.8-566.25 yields 0.016 nm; 6.62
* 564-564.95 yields 0.004 nm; 6.67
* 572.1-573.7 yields -0.001 nm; 6.65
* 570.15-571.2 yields 0.053 nm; 6.33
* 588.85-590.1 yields 0.105 nm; 5.98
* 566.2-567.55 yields -0.002 nm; 6.7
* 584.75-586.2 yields 0.036 nm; 6.4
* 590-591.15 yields -0.016 nm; 6.62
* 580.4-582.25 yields -0.057 nm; 6.79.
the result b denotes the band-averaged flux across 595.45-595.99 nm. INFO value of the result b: 6.51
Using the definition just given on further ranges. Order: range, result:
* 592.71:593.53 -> 6.41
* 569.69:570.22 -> 6.96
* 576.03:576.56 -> 6.43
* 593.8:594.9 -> 6.65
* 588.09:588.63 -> 6.36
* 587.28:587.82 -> 6.56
